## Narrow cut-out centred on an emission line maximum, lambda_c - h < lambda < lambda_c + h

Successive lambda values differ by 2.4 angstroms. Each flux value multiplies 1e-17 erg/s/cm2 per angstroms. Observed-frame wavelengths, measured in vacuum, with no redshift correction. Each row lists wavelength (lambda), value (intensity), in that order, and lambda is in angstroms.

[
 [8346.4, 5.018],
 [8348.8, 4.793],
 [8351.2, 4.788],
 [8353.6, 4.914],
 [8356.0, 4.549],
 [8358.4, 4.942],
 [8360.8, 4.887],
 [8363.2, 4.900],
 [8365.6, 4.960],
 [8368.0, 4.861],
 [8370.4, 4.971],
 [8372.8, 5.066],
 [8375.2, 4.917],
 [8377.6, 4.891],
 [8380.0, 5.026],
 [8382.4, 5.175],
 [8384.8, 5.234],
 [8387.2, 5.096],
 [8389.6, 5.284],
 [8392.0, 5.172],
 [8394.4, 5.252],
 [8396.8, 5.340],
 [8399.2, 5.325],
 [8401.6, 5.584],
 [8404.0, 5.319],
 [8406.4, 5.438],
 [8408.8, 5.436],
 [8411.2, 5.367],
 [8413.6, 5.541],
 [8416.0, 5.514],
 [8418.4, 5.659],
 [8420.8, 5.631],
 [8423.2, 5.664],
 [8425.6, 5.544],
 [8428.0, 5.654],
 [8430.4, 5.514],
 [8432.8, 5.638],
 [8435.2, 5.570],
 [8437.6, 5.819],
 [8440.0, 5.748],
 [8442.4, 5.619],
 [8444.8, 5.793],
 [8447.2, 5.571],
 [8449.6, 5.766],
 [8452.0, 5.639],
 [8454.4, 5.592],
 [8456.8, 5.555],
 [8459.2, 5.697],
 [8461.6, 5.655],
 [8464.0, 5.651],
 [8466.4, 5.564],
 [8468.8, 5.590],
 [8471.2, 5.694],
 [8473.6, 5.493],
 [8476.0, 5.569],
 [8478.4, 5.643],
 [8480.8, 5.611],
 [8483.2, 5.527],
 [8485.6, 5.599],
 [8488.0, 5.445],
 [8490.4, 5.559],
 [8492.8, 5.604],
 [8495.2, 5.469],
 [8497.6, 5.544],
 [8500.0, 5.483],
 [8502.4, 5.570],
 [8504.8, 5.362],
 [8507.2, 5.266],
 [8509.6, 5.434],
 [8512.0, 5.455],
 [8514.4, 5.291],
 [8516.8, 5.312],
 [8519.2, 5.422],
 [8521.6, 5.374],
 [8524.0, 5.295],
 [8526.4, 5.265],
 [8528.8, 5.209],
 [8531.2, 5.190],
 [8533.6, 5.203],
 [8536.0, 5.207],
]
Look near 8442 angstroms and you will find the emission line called Mg II 2798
